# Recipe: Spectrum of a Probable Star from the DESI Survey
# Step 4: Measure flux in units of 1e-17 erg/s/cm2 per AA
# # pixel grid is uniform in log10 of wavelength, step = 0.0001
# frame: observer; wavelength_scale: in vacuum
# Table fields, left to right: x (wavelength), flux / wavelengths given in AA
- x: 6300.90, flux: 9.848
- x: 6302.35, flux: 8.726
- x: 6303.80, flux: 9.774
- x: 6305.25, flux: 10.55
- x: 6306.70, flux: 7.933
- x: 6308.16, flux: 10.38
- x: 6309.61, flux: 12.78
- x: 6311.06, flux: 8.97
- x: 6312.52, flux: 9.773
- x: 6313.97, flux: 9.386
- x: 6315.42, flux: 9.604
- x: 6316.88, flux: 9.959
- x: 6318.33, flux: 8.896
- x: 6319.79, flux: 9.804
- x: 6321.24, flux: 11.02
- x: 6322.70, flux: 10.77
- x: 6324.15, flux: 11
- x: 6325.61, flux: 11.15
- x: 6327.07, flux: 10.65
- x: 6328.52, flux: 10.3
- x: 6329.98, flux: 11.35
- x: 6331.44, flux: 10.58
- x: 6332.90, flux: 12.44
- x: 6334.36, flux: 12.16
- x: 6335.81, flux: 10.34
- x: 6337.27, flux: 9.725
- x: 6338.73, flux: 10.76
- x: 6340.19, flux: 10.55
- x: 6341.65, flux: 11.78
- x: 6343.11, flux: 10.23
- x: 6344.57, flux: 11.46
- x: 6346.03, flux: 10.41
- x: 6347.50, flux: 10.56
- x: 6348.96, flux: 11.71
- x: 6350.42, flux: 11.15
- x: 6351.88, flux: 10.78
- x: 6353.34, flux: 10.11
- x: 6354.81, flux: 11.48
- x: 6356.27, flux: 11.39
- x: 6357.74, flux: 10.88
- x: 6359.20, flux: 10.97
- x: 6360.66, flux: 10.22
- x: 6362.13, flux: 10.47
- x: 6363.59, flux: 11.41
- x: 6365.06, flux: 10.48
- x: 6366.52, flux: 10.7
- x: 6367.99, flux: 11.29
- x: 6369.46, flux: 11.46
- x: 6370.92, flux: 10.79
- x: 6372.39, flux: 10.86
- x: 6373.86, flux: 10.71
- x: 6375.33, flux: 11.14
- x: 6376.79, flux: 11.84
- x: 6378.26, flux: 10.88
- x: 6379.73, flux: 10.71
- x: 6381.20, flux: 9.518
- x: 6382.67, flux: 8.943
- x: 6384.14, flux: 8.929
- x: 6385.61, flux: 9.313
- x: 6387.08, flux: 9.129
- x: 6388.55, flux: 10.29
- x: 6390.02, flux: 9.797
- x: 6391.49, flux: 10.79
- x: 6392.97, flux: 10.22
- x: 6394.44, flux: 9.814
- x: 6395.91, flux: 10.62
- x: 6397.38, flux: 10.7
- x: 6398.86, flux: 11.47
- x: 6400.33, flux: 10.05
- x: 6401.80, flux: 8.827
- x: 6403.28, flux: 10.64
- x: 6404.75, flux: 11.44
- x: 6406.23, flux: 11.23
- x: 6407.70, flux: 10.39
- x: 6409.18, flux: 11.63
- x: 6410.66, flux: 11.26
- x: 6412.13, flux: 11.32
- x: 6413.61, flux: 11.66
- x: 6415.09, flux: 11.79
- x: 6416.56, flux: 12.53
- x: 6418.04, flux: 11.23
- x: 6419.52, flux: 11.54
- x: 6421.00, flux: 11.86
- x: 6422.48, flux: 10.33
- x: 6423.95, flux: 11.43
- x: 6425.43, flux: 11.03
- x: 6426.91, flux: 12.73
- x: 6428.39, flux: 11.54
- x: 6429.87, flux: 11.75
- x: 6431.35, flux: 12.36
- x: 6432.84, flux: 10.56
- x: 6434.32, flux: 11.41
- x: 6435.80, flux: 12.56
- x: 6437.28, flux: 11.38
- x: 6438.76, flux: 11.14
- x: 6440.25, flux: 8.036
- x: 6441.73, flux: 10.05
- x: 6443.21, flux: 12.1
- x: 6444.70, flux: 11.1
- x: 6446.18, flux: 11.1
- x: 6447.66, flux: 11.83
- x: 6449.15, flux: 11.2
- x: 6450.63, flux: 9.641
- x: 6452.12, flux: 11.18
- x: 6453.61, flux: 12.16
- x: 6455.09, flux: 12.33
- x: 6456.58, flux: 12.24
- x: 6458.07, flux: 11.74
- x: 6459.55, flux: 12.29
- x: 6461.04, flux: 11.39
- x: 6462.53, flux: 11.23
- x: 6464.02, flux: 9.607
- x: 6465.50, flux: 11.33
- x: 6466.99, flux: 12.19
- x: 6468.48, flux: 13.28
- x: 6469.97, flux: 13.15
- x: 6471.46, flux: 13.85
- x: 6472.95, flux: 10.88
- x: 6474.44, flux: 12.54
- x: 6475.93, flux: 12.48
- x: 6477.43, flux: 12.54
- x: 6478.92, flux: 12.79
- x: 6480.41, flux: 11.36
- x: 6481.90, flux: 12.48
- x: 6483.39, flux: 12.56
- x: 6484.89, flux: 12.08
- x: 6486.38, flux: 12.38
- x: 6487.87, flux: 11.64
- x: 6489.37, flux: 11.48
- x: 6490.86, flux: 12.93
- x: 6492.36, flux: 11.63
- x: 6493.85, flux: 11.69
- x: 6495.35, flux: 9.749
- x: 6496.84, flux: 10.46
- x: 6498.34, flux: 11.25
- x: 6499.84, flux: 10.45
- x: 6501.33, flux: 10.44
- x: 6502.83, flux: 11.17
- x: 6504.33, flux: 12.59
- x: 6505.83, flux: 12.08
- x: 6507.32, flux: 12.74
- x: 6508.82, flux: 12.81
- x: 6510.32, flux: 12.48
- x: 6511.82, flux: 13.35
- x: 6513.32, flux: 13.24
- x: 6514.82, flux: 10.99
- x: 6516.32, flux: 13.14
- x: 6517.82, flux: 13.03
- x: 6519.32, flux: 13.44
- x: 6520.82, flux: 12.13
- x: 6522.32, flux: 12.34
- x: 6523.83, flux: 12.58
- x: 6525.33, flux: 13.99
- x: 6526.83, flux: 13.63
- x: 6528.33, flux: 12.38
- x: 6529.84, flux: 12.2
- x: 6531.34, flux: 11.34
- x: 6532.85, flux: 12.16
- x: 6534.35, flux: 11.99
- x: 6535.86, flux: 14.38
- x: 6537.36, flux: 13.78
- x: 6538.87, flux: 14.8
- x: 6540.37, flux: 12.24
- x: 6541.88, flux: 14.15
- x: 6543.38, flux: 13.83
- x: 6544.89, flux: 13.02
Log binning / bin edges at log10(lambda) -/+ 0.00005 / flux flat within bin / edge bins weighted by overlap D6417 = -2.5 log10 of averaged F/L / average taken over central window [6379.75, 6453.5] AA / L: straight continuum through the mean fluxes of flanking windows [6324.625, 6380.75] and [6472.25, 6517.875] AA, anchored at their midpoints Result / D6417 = 0.05 mag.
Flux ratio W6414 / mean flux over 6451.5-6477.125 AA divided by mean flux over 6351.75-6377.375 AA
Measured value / 1.10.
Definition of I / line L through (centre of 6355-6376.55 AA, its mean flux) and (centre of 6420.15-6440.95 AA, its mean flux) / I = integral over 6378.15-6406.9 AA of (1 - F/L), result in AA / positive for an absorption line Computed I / 2.5 AA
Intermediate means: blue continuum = 11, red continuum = 11.3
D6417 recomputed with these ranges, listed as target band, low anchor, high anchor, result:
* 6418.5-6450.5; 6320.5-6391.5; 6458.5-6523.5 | 0.02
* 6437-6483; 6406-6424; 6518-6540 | 0.03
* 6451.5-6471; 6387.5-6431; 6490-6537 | -0.02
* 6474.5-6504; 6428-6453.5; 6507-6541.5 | 0.04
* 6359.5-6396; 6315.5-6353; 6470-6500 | 0.07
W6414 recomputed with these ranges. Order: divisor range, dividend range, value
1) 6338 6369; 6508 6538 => 1.17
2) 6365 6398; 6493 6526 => 1.16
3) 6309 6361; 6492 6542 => 1.16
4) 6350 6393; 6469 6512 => 1.14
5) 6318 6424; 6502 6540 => 1.18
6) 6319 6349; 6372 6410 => 0.95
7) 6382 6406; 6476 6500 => 1.17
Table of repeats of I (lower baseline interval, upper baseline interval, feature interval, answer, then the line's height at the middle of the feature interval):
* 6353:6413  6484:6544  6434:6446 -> 0.4 AA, 11.4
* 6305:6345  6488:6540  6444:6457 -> 0.3 AA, 11.7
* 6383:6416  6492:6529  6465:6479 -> -1.1 AA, 11.6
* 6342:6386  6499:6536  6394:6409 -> 0.7 AA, 11.1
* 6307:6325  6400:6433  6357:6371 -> -0.2 AA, 10.7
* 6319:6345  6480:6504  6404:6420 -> -0.4 AA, 11.2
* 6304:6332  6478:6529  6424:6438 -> -0.3 AA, 11.4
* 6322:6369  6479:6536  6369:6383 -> 0.5 AA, 11.2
